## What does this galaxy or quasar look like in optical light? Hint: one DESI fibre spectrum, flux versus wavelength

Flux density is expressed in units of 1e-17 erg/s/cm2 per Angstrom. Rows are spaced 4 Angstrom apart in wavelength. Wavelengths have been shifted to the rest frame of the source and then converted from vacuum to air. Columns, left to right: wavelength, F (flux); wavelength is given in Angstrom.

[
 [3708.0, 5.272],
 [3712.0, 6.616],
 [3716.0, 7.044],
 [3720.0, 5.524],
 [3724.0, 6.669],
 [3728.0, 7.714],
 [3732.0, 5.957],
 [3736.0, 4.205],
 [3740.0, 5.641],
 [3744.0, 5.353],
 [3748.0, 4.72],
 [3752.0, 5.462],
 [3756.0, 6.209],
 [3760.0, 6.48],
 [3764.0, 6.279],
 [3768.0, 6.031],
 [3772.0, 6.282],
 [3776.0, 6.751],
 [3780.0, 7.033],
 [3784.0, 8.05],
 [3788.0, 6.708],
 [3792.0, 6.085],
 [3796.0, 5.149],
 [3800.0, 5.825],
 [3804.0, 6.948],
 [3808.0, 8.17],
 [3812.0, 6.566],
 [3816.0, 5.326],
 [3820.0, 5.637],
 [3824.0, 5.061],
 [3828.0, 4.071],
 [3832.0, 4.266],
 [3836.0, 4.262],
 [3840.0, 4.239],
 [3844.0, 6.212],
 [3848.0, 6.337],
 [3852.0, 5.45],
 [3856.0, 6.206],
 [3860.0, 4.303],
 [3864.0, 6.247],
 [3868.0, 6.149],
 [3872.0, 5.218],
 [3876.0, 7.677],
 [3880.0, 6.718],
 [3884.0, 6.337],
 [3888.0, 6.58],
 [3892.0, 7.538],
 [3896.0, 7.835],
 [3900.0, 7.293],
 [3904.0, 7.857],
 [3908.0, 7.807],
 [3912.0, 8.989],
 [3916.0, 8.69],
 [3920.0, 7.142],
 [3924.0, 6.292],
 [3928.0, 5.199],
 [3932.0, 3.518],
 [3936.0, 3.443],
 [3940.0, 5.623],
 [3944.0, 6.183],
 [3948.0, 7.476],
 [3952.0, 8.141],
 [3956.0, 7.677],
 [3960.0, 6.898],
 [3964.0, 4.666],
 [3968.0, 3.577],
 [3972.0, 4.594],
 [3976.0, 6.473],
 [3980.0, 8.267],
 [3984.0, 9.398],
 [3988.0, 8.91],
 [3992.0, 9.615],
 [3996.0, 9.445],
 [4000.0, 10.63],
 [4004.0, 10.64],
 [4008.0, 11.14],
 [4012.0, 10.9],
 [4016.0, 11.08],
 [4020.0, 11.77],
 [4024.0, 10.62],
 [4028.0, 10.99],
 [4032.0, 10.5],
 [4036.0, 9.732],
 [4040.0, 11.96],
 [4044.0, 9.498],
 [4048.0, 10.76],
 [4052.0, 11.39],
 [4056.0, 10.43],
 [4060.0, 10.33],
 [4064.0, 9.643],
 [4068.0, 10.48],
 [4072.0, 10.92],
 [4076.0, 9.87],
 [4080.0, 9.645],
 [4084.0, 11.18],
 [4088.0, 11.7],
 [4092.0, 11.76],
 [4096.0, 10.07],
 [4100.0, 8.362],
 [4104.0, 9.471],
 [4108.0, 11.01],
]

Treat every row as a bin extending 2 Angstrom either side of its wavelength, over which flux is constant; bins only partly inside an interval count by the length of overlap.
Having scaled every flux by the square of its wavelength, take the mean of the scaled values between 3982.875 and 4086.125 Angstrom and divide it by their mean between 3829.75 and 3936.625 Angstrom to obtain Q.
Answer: 1.8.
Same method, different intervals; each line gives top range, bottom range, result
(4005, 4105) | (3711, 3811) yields 1.96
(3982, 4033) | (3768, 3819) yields 1.78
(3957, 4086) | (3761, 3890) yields 1.76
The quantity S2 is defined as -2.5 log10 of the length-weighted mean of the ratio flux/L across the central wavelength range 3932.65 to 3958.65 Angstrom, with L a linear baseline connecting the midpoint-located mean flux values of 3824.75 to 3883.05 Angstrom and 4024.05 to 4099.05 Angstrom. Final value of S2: 0.23 mag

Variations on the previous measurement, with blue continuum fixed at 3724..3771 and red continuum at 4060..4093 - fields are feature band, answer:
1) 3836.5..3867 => 0.31 mag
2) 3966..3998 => 0.23 mag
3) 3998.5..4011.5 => -0.13 mag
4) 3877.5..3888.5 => 0.18 mag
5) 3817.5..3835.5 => 0.42 mag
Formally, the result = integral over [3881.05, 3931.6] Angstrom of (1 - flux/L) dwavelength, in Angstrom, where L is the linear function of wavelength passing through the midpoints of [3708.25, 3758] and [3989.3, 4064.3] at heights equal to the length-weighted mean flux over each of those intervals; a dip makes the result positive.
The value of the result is 8.7 Angstrom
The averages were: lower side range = 5.9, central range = 7.17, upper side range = 10.6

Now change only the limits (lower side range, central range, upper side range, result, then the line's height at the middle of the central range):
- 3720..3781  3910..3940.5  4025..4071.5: 8.8 Angstrom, 8.67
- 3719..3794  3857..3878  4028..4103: 4.9 Angstrom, 7.71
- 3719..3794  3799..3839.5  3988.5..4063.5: 9.1 Angstrom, 7.2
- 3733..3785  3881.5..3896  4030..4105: 1.7 Angstrom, 7.86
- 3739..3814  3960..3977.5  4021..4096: 8.0 Angstrom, 9.26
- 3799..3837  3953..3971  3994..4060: 6.6 Angstrom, 9.13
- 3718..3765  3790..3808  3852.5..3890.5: -0.8 Angstrom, 5.98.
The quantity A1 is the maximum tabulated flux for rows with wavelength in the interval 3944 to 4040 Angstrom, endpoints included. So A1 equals 11.96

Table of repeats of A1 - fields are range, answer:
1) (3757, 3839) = 8.17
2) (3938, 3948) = 7.476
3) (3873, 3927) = 8.989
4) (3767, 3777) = 6.751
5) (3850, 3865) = 6.247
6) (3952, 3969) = 8.141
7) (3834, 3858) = 6.337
